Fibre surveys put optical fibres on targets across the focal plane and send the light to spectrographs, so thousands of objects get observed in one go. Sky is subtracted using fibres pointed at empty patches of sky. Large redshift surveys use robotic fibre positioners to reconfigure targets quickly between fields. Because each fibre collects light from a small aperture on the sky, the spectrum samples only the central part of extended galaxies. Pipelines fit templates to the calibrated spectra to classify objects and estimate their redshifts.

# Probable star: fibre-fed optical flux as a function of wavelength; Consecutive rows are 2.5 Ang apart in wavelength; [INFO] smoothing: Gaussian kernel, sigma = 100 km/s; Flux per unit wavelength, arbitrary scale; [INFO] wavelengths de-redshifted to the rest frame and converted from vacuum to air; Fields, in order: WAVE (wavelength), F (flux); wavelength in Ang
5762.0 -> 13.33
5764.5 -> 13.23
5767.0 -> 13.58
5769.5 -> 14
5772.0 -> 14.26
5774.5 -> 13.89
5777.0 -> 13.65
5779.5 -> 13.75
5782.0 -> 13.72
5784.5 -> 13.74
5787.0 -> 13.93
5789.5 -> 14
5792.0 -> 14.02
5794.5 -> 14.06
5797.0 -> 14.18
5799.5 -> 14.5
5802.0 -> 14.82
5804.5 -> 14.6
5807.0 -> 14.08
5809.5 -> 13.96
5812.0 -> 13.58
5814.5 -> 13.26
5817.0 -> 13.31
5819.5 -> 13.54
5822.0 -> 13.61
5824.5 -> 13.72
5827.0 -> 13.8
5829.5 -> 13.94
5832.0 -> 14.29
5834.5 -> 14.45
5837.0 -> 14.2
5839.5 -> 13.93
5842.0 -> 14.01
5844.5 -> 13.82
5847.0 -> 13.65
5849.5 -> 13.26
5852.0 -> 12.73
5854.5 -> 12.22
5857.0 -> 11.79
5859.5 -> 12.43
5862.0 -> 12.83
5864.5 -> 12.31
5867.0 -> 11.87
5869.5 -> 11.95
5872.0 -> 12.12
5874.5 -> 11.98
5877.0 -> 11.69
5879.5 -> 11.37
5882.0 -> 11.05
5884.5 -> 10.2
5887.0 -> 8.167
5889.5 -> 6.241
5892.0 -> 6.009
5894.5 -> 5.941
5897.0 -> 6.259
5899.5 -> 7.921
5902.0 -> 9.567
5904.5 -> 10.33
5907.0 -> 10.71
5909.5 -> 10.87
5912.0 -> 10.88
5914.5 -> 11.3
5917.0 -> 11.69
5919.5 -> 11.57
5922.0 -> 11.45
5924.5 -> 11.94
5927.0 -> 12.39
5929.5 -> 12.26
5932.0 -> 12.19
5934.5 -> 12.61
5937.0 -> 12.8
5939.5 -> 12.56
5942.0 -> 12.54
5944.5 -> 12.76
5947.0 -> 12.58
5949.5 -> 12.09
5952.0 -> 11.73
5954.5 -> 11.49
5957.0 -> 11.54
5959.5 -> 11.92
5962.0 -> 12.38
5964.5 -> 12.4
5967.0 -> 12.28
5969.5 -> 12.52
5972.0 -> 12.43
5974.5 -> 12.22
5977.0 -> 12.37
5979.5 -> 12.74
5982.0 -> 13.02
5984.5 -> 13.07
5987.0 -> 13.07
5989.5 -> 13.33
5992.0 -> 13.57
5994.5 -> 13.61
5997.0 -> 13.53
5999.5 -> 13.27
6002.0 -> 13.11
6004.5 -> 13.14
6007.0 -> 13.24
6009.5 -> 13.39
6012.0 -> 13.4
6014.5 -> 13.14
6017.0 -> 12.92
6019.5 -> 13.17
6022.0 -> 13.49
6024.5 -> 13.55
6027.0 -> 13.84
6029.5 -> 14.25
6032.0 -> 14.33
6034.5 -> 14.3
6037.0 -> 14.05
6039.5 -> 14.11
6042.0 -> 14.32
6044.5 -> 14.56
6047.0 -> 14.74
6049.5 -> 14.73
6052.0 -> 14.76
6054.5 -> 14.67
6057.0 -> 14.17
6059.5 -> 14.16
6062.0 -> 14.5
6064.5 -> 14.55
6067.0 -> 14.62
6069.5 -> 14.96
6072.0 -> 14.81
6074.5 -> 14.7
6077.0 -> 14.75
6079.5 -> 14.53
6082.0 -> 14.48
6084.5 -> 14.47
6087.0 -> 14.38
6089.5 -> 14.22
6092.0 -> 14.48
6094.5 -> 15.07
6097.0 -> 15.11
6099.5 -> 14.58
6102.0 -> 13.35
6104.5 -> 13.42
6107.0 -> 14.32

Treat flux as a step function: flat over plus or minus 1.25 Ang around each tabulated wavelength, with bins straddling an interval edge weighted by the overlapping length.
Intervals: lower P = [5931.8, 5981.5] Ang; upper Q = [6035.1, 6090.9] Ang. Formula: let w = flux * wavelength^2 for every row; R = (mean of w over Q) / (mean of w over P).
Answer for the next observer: 1.2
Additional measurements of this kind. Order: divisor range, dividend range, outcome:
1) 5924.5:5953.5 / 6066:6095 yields 1.24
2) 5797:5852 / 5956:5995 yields 0.96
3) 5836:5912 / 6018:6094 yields 1.38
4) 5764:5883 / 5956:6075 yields 1.08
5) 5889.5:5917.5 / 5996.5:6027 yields 1.53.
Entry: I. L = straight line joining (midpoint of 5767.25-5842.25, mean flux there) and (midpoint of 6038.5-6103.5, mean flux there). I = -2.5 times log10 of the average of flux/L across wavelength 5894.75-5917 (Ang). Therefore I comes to 0.42 mag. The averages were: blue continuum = 14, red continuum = 14.5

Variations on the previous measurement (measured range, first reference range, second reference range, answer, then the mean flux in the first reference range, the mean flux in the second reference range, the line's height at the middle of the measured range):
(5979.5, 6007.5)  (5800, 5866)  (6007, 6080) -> 0.06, 13.5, 14.2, 14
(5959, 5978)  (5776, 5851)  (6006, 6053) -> 0.13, 13.9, 13.9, 13.9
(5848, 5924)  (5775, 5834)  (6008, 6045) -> 0.29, 13.9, 13.8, 13.9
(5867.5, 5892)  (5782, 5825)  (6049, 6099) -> 0.34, 13.9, 14.6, 14.1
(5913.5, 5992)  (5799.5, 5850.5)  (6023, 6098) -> 0.16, 13.9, 14.5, 14.2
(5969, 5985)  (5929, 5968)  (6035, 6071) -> 0.02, 12.3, 14.5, 12.9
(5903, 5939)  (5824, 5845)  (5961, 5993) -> 0.14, 14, 12.7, 13.2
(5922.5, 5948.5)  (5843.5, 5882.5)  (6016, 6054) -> 0.05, 12.3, 14.1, 13.1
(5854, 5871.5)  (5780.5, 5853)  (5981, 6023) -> 0.13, 13.9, 13.3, 13.7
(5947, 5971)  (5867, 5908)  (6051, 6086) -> -0.05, 9.53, 14.6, 11.5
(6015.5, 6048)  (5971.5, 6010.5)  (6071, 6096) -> -0.02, 13.1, 14.6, 13.7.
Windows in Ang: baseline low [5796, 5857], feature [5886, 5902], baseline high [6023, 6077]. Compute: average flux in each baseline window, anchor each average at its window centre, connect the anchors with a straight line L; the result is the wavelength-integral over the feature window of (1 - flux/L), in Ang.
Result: 8.03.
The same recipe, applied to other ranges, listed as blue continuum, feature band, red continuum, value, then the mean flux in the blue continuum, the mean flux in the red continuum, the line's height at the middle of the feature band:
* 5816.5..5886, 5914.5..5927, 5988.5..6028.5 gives 1.31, 12.8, 13.4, 13.1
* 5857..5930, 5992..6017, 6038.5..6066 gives -0.03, 10.5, 14.5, 13.3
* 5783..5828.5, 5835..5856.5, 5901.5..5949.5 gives -0.39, 13.9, 11.8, 13.2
